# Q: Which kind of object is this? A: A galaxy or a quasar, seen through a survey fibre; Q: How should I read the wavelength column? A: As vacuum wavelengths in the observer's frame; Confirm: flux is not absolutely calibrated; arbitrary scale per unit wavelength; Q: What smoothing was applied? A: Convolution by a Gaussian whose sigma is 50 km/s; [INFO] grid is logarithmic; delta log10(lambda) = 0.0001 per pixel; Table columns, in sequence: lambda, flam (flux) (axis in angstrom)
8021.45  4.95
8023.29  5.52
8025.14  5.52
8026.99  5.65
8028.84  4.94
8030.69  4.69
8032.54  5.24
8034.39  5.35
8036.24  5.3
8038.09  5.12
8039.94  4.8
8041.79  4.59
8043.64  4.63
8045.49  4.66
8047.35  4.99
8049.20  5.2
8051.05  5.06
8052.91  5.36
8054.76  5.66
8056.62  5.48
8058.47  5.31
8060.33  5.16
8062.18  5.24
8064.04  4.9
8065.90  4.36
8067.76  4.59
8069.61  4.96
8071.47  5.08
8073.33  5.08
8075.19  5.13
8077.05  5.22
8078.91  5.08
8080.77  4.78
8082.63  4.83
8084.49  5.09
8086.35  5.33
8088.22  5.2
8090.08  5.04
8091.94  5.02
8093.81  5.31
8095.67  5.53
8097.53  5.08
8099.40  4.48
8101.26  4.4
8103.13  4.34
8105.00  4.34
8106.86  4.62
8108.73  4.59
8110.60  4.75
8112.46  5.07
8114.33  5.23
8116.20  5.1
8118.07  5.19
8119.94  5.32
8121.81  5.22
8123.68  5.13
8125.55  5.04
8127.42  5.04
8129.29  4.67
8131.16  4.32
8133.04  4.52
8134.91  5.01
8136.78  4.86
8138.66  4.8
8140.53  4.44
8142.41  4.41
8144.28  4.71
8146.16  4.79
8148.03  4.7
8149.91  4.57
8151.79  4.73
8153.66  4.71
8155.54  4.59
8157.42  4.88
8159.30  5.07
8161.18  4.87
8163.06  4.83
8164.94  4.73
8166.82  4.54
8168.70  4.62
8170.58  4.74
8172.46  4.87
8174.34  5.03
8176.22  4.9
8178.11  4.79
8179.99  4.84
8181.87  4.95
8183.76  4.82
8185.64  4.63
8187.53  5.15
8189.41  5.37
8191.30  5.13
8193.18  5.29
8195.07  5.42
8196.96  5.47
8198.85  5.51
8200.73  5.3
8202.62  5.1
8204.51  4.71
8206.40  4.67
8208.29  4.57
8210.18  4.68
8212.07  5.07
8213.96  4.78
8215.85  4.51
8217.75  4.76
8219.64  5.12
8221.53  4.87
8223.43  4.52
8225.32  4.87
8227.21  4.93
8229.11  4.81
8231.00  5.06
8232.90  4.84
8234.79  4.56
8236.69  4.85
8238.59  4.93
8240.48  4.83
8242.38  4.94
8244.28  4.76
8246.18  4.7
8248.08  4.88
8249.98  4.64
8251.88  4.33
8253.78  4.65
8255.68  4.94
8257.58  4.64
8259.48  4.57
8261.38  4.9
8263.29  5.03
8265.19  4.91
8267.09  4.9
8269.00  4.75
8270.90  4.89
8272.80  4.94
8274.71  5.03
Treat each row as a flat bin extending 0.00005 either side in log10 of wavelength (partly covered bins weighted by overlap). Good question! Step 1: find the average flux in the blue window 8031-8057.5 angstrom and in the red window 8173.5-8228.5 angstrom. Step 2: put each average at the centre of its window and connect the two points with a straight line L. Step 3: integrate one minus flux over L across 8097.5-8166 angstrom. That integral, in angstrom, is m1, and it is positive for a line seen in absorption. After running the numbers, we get 3.2 angstrom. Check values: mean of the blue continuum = 5.09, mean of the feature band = 4.78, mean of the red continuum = 4.96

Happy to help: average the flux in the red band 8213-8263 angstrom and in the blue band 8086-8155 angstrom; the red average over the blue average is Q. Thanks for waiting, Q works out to 0.99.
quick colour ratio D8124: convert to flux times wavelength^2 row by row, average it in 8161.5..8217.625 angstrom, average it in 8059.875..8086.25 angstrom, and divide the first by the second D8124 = 1.0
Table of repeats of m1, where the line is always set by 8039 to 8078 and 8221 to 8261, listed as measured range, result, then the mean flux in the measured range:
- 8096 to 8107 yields 0.82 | 4.59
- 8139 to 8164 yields 0.90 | 4.72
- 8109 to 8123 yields -0.45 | 5.1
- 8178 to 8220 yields -1.38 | 4.99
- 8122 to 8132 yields 0.11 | 4.88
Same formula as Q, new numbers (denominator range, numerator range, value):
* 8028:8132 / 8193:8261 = 0.97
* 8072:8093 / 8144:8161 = 0.94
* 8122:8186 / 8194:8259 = 1.02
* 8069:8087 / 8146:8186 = 0.95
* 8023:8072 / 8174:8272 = 0.96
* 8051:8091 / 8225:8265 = 0.94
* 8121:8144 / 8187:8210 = 1.07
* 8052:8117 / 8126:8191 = 0.96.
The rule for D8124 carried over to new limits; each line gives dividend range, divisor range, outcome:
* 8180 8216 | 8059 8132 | 1.04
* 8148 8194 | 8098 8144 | 1.03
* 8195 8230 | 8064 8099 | 1.01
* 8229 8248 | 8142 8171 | 1.04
